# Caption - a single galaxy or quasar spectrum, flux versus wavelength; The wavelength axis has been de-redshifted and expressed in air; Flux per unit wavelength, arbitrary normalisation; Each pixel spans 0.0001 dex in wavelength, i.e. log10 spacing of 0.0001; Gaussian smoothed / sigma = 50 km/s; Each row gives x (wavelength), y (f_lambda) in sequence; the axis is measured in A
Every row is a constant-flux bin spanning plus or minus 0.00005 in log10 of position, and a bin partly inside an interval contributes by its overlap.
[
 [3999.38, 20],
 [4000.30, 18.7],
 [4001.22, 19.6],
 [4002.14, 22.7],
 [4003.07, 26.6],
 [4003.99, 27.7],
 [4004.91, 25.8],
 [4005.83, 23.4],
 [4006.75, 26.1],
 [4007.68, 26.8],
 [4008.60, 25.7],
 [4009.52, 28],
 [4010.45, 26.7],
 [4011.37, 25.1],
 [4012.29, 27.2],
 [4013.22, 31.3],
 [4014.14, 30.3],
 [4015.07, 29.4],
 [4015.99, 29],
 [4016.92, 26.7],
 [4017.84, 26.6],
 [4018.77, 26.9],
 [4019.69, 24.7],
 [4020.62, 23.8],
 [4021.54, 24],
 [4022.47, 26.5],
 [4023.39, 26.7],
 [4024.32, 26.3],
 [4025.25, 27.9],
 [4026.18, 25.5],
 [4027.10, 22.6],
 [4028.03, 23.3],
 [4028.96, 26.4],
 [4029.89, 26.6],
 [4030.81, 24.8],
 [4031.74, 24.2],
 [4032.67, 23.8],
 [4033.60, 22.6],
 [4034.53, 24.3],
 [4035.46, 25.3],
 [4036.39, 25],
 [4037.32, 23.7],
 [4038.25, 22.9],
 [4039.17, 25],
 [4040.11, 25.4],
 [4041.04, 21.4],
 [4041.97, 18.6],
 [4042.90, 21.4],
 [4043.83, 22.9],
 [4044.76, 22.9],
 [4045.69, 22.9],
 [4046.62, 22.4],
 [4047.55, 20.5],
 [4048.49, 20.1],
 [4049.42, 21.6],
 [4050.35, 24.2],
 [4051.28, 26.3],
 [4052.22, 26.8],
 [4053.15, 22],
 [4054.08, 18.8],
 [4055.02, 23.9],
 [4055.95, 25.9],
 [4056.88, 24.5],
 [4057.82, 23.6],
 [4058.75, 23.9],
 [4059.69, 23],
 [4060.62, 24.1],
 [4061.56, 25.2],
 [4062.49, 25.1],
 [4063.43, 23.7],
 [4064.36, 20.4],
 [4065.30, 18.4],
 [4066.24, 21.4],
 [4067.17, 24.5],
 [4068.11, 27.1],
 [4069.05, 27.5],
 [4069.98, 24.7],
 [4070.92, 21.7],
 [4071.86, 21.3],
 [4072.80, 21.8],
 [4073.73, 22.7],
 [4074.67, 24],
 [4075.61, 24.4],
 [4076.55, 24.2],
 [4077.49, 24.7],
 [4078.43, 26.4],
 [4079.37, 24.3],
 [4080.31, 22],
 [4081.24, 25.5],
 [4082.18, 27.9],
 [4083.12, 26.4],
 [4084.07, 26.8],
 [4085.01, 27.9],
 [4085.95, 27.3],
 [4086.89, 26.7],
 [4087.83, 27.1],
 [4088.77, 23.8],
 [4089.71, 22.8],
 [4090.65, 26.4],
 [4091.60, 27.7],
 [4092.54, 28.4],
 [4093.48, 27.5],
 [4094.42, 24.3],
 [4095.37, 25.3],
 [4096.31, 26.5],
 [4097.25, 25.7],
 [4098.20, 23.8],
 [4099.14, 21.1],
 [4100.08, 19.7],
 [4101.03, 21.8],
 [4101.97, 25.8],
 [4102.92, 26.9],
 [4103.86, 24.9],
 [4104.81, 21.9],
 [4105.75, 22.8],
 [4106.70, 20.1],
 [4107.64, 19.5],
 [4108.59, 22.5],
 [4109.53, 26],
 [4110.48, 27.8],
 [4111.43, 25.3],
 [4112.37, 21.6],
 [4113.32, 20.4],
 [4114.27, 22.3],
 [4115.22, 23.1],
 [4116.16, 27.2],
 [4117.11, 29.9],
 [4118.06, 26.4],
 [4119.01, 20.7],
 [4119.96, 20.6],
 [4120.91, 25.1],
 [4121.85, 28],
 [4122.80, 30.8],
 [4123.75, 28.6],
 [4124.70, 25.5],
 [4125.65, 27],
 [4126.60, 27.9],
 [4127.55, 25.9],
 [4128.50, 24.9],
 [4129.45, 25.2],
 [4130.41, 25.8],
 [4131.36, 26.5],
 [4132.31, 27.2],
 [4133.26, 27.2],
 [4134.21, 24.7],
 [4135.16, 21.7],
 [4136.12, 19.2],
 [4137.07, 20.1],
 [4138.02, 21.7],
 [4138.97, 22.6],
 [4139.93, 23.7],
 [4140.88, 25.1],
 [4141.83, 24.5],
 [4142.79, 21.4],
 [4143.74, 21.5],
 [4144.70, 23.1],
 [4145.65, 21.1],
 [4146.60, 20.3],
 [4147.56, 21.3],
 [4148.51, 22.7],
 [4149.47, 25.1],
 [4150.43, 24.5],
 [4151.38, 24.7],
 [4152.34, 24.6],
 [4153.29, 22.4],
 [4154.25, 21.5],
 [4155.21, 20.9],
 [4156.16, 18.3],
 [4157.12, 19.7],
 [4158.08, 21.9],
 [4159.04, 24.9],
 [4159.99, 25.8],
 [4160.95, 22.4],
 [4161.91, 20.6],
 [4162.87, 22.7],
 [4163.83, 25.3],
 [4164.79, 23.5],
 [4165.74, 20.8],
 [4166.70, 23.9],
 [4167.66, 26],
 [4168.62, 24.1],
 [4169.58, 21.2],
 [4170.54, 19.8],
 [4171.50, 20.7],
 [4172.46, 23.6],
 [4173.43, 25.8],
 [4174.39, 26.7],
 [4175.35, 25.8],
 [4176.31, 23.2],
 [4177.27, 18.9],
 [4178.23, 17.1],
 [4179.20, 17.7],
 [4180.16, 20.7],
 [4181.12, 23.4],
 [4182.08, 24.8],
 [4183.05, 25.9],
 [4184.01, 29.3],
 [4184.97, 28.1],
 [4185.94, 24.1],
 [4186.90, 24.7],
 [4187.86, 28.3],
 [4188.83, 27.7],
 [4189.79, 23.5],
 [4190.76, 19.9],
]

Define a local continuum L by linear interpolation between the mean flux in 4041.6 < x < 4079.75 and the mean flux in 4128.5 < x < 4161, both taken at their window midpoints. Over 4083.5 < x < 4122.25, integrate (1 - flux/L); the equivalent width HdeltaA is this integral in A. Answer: -2.41 A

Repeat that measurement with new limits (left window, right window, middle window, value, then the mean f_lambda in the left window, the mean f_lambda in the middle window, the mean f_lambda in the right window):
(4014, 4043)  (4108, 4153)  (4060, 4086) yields 0.4 A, 25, 24.3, 24.3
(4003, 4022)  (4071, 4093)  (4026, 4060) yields 3.4 A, 26.8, 23.5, 25.2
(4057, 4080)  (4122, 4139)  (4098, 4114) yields 1.0 A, 23.7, 23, 25.3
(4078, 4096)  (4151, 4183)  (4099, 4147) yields 0.8 A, 26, 24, 22.6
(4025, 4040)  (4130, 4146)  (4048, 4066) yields 0.8 A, 24.6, 23.2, 23.4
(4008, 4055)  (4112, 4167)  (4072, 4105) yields -1.1 A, 24.7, 25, 23.7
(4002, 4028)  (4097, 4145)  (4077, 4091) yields -0.4 A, 26.4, 25.7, 24.2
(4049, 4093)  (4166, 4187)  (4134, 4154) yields 0.9 A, 24.4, 22.6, 23.4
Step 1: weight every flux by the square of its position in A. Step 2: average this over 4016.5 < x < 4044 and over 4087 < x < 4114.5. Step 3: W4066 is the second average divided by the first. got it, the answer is 1.02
